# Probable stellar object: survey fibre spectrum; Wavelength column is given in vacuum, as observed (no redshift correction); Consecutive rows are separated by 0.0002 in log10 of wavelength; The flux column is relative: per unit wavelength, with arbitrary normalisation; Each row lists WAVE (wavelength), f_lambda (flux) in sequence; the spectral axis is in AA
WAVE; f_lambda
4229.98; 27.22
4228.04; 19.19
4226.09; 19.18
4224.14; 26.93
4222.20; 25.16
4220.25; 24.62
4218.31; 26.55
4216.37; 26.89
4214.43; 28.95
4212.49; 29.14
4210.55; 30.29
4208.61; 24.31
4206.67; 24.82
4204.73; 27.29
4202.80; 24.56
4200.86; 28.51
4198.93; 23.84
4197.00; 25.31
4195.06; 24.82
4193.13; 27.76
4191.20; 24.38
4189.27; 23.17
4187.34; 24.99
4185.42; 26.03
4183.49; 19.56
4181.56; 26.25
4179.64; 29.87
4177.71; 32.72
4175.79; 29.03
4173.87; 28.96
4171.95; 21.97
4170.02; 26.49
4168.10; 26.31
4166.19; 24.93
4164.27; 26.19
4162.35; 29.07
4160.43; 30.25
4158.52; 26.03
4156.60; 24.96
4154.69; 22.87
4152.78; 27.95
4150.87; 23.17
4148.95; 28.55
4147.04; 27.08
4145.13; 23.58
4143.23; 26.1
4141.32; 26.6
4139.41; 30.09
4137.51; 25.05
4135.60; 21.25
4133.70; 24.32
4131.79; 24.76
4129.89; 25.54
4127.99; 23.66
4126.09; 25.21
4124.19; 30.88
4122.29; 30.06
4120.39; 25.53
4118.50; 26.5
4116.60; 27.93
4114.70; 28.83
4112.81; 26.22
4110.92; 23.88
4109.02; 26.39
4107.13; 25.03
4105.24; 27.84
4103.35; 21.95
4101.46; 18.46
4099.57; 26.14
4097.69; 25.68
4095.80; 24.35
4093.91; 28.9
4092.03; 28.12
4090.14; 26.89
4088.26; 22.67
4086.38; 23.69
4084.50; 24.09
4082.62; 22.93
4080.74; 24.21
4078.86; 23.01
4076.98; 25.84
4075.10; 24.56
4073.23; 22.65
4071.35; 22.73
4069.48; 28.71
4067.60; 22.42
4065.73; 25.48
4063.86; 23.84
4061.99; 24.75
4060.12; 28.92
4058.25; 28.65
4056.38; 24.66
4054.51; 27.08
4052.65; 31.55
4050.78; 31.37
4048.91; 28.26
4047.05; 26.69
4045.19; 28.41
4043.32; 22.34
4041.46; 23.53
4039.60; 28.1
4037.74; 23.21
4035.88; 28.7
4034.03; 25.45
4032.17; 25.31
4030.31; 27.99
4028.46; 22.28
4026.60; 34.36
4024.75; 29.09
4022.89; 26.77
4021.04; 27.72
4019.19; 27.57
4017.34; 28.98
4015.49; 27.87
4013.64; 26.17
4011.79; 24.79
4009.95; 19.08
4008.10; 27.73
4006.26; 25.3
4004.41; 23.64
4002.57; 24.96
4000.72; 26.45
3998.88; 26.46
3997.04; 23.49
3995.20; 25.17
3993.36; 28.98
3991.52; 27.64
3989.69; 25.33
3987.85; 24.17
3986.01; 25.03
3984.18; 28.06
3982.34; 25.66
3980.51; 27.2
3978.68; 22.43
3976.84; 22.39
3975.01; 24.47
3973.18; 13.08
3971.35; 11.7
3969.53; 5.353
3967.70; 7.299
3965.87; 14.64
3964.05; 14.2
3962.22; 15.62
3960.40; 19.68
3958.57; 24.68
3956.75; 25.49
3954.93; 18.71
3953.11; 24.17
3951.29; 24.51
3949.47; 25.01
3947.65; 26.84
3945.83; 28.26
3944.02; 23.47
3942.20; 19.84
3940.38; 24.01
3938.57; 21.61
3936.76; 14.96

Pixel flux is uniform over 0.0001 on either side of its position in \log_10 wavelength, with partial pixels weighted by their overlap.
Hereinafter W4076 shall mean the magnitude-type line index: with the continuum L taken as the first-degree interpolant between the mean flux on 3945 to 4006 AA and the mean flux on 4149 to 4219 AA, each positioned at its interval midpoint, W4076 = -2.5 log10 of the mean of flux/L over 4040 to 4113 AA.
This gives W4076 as -0.056 mag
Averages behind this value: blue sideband 22.2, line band 25.5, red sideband 26.4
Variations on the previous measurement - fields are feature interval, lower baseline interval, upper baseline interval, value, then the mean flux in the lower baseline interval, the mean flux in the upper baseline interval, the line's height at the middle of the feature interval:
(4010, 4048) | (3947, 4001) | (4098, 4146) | -0.15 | 21.7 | 25.7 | 23.2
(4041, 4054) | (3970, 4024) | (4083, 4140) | -0.10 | 24.6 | 25.6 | 25.1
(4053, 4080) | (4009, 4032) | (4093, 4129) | 0.04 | 26.8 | 26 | 26.4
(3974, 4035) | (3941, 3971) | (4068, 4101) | -0.20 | 19.7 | 24.9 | 21.7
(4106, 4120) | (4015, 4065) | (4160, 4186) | 0.03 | 27.2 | 26.9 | 27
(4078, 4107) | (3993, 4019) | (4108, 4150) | 0.06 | 25.6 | 26.3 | 26.1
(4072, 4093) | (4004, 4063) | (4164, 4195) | 0.09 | 26.8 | 26.1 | 26.6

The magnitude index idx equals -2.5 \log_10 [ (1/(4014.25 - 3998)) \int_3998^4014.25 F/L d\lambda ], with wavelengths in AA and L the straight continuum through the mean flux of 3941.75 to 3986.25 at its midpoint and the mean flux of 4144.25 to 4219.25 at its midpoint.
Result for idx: -0.15 mag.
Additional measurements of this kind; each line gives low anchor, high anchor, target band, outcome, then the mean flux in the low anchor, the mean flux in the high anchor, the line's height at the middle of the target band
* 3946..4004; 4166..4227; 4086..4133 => -0.058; 22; 26.1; 24.5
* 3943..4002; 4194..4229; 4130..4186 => -0.060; 22.1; 25.6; 24.8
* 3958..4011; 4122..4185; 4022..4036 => -0.195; 21.7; 26.3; 22.9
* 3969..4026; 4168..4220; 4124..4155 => 0.010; 24.5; 26.4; 25.9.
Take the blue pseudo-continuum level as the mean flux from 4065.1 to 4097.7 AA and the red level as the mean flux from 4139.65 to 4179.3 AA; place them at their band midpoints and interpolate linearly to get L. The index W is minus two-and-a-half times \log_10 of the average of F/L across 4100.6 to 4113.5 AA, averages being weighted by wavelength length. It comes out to 0.05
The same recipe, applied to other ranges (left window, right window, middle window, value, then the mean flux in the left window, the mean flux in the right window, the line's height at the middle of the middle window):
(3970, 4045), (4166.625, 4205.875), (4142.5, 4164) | -0.02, 25.1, 26.1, 25.9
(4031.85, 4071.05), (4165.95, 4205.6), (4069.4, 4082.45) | 0.10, 26.5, 26.1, 26.4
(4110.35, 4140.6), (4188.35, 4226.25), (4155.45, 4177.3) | -0.03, 26.3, 26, 26.1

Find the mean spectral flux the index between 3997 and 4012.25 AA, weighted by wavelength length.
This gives 24.7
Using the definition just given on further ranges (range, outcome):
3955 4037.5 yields 23.6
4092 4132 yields 26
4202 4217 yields 27.1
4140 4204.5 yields 26.2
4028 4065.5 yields 26.6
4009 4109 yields 25.8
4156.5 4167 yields 27.1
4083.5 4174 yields 25.8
